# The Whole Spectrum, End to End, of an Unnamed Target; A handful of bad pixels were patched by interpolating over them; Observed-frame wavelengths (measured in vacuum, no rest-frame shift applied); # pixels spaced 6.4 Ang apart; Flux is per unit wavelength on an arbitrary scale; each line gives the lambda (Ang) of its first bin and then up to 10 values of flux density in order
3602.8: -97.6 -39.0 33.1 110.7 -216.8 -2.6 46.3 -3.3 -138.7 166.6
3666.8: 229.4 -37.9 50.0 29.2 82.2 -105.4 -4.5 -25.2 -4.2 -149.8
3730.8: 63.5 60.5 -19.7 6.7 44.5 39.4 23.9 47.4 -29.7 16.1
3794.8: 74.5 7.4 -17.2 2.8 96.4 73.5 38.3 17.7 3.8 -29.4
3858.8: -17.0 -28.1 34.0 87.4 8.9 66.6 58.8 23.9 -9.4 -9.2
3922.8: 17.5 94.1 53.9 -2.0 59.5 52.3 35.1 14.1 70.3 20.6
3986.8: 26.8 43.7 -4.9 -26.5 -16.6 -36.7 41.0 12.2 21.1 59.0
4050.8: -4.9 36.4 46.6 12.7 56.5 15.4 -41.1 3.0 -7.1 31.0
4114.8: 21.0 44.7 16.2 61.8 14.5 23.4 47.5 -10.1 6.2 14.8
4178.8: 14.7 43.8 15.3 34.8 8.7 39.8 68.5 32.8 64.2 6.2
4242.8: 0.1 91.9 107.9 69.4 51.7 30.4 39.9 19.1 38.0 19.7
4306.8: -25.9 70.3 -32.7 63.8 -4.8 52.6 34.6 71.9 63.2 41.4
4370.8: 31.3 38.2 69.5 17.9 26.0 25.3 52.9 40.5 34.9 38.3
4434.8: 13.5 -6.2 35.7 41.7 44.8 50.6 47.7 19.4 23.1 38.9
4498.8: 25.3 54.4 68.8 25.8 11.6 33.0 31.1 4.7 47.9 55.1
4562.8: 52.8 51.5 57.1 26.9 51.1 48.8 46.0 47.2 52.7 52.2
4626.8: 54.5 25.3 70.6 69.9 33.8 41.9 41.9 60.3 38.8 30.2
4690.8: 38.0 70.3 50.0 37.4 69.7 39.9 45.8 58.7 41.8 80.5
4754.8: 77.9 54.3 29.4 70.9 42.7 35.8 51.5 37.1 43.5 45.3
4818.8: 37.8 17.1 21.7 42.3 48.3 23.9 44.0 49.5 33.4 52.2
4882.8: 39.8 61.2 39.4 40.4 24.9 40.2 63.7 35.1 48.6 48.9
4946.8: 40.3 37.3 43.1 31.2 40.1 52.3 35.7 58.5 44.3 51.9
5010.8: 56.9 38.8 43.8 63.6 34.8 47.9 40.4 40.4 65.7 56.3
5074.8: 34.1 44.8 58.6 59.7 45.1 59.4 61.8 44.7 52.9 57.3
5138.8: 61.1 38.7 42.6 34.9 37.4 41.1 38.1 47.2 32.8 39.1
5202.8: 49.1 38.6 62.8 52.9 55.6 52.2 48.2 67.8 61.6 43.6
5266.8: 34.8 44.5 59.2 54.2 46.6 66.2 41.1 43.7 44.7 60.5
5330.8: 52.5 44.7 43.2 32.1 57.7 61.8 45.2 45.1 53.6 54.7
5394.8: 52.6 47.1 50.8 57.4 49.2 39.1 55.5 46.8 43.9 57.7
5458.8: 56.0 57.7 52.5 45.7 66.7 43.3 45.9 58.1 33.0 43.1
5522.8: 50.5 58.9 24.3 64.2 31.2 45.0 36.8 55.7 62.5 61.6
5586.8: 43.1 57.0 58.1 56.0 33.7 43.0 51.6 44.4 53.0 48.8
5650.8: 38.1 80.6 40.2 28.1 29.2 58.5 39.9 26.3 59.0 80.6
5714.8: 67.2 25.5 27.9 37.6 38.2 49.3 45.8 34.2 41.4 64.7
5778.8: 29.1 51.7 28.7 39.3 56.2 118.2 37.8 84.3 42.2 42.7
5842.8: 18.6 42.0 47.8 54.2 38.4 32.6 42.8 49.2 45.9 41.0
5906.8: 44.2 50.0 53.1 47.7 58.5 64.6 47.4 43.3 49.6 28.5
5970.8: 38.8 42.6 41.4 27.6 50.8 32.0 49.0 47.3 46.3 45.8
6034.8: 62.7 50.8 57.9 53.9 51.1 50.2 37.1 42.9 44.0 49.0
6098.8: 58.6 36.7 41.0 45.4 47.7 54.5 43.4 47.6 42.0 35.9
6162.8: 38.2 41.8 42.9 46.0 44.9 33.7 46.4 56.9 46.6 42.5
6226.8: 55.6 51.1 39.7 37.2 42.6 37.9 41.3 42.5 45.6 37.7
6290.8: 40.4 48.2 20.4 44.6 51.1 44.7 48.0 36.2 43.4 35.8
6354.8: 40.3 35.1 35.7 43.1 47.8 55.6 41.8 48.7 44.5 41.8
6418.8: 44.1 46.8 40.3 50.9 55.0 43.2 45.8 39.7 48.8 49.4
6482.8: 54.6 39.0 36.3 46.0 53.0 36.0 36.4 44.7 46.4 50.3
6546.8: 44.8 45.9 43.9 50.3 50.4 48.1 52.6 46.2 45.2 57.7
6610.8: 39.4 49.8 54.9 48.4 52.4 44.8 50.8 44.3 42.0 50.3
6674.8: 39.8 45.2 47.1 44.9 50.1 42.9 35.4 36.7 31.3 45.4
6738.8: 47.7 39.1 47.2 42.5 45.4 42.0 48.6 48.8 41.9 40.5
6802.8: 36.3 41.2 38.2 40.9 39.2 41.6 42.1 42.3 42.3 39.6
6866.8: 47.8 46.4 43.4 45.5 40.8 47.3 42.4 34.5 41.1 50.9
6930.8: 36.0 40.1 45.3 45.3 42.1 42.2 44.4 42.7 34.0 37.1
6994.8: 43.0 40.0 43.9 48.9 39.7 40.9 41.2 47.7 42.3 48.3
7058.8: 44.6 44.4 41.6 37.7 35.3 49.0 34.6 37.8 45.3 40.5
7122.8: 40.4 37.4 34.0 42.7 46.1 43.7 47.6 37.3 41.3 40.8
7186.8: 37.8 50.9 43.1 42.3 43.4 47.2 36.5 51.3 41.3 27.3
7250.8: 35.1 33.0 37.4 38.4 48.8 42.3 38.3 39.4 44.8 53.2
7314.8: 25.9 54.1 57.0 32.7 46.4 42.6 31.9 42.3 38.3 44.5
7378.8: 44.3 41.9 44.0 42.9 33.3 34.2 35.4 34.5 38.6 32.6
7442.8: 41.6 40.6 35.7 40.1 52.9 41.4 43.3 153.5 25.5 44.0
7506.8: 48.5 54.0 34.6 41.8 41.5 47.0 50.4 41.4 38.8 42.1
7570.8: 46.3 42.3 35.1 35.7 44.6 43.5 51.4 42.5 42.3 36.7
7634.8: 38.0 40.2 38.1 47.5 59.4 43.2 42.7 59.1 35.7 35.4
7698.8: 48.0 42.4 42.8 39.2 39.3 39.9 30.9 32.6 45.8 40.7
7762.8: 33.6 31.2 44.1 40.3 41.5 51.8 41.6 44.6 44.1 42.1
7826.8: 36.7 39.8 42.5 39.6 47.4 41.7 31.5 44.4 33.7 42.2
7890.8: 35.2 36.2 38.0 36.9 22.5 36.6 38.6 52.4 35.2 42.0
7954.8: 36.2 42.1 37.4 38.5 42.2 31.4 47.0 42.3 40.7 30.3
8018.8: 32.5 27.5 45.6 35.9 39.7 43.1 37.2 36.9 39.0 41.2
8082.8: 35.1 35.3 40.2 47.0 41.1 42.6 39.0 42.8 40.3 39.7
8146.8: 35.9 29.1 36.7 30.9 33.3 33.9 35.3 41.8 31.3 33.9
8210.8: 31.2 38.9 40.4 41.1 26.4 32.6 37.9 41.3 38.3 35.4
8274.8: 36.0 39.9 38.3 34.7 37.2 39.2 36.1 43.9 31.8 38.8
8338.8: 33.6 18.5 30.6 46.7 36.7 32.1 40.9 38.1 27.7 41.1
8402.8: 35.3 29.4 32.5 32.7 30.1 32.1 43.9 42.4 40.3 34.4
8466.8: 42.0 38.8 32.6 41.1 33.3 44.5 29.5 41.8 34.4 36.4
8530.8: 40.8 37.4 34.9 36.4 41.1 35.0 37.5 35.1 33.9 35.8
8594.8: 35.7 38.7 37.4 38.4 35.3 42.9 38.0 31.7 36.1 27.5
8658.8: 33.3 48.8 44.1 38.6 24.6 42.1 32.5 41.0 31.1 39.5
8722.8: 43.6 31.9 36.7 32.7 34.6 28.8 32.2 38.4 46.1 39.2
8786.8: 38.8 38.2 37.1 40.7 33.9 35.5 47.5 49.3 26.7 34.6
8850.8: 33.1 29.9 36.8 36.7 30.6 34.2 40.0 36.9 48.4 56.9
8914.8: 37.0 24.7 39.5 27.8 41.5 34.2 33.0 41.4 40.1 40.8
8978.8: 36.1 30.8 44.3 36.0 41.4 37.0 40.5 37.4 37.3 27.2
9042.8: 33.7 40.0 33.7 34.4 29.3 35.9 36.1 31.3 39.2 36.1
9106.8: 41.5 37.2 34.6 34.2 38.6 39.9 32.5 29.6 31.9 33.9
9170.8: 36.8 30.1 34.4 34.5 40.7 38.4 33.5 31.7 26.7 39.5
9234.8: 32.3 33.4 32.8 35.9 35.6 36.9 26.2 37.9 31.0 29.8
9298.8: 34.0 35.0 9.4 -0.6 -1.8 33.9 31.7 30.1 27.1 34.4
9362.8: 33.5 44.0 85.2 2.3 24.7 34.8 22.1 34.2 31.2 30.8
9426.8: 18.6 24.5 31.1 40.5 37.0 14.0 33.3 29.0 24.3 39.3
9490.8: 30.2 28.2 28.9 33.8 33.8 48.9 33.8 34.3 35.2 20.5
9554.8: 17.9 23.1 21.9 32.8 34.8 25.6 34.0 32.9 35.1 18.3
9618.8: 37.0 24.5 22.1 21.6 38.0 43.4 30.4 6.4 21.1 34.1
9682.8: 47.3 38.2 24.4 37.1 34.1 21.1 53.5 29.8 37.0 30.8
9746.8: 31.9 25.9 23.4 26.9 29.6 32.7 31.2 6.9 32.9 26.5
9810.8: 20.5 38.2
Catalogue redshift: 0.14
